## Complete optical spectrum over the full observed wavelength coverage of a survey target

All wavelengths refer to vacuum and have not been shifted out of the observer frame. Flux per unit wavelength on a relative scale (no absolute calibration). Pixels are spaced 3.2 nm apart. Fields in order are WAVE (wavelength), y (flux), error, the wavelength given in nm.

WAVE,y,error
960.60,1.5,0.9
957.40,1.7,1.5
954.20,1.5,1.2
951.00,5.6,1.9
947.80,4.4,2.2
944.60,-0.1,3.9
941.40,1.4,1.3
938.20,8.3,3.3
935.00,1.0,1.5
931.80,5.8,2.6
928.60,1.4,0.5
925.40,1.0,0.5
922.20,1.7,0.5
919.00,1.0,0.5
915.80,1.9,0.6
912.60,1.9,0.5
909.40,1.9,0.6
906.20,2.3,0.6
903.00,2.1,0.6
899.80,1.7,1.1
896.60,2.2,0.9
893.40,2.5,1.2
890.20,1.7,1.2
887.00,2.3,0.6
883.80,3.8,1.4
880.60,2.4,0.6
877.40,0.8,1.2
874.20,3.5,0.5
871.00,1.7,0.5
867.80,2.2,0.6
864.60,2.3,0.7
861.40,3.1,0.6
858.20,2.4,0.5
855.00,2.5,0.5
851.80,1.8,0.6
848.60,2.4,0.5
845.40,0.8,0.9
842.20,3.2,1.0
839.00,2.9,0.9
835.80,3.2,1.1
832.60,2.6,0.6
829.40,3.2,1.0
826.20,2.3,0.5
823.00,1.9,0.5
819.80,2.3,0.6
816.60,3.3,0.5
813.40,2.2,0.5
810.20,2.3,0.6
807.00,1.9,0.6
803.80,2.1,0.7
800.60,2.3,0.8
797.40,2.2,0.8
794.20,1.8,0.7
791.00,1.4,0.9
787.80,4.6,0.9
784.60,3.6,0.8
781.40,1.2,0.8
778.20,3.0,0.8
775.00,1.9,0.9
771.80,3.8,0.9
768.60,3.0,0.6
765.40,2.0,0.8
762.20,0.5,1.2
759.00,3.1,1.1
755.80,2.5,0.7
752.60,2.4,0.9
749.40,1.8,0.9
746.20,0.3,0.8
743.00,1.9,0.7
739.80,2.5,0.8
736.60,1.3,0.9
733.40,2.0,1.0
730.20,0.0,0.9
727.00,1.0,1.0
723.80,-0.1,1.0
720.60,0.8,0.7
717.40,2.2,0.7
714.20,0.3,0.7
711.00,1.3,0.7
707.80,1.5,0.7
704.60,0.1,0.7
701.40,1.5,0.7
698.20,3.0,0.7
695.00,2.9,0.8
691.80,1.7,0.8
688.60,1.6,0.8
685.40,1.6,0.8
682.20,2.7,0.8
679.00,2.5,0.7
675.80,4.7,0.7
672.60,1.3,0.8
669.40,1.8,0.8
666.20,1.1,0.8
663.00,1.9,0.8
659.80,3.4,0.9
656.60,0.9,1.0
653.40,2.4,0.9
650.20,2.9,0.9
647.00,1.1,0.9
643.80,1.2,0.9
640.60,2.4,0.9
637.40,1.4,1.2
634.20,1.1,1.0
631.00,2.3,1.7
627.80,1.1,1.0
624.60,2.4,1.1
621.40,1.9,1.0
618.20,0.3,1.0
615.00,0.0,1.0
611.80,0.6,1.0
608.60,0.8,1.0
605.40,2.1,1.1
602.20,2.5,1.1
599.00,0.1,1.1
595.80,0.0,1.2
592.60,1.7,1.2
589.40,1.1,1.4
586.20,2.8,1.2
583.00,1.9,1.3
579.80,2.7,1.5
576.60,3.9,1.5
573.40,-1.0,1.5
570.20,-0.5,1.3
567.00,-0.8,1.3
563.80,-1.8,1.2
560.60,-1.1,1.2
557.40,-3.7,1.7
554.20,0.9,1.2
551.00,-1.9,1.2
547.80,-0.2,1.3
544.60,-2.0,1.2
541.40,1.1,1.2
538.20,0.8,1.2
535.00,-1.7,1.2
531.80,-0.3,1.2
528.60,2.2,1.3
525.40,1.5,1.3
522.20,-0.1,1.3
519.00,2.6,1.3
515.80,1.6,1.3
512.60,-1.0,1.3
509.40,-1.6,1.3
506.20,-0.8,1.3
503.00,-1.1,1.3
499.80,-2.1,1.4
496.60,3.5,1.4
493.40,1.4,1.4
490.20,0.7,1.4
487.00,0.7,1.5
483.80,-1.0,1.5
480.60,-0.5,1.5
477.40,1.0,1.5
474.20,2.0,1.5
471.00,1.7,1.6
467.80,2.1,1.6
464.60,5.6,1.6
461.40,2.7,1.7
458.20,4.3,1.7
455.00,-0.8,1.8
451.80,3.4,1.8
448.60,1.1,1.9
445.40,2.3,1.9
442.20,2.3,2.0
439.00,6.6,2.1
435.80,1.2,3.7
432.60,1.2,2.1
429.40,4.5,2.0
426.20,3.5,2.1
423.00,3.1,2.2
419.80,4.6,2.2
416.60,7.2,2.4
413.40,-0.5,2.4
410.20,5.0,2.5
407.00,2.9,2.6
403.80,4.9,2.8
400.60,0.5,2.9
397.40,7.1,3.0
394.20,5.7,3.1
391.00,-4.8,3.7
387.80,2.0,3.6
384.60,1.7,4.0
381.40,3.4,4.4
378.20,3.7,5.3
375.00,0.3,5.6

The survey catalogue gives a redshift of 1.518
